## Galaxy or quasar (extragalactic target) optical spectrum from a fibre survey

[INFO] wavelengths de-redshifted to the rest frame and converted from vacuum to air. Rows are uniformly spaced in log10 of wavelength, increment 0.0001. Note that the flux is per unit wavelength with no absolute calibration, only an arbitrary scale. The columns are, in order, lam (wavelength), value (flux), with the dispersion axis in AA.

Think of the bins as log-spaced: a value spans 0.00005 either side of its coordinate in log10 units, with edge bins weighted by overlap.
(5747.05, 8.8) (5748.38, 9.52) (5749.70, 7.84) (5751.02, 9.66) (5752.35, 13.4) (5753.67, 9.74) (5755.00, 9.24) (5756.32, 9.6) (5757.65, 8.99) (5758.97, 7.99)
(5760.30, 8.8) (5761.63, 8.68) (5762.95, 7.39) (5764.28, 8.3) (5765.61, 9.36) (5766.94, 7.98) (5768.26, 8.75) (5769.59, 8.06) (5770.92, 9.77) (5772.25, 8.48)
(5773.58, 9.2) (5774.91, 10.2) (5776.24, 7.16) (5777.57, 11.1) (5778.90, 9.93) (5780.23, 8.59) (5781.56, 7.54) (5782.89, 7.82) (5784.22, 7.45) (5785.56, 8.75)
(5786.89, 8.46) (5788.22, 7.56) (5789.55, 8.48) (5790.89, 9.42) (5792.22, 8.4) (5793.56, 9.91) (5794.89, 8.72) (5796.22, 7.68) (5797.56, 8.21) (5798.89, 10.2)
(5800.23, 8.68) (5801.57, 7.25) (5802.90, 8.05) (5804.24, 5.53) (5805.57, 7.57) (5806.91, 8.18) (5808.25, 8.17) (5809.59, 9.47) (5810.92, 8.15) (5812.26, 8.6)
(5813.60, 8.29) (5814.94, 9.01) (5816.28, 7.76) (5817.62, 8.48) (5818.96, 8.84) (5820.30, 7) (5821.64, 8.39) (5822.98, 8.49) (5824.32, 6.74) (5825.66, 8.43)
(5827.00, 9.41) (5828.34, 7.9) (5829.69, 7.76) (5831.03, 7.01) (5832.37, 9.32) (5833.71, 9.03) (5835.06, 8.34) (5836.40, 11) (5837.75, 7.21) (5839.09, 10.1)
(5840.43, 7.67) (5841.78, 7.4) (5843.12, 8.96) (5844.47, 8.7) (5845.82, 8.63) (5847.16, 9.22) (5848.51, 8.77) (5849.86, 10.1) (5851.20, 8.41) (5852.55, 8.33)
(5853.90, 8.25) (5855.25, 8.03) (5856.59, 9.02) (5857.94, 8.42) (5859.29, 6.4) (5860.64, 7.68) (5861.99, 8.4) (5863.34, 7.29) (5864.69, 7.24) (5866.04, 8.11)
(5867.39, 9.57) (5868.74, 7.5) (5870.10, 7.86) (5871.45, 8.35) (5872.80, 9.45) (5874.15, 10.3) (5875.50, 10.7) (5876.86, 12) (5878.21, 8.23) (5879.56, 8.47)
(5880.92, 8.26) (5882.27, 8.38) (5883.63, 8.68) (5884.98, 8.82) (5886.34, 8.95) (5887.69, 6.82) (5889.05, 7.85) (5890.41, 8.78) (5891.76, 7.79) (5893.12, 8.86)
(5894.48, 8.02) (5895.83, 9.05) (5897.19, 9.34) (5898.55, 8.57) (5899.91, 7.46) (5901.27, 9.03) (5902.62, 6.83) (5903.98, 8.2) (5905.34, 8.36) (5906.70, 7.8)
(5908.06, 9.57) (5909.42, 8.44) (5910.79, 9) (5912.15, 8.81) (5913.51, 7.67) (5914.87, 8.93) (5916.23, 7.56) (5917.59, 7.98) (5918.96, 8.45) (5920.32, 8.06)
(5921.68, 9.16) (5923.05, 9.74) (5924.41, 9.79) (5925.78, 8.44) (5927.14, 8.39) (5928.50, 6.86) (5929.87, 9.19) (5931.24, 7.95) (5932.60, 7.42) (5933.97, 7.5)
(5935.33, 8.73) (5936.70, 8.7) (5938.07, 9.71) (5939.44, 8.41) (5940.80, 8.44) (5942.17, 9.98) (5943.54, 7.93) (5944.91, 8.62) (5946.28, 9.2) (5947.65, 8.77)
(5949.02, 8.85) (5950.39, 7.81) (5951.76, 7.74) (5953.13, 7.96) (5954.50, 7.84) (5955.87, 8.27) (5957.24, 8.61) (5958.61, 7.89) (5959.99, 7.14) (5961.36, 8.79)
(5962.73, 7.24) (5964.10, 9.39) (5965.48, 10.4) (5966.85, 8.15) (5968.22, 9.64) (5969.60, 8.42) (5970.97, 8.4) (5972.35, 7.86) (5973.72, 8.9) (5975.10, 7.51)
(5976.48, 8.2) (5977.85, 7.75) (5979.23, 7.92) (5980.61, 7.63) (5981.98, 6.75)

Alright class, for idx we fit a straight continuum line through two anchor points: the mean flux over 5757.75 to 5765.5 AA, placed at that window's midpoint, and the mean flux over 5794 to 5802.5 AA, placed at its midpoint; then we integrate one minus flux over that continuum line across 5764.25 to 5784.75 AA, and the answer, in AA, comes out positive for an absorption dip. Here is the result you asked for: -0.8 AA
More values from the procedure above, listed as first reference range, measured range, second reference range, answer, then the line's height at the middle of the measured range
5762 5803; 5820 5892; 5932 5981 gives 0.2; 8.52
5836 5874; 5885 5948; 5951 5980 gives -0.8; 8.35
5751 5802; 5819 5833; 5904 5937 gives 1.0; 8.7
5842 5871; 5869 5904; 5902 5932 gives -1.2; 8.36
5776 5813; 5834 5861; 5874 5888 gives 0.8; 8.81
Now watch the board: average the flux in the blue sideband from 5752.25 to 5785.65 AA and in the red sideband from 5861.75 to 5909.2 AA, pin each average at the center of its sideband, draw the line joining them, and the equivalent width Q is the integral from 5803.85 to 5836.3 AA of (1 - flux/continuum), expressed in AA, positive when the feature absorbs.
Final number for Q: 1.8 AA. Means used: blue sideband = 8.86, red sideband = 8.54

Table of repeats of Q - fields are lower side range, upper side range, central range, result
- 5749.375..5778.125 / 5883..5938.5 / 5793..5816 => 1.50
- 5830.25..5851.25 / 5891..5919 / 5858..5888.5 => 0.13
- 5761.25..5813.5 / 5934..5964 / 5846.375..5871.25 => 0.58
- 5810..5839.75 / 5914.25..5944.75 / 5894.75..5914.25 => 0.15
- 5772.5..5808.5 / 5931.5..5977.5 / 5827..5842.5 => -0.05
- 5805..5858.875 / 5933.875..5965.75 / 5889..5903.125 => 0.18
